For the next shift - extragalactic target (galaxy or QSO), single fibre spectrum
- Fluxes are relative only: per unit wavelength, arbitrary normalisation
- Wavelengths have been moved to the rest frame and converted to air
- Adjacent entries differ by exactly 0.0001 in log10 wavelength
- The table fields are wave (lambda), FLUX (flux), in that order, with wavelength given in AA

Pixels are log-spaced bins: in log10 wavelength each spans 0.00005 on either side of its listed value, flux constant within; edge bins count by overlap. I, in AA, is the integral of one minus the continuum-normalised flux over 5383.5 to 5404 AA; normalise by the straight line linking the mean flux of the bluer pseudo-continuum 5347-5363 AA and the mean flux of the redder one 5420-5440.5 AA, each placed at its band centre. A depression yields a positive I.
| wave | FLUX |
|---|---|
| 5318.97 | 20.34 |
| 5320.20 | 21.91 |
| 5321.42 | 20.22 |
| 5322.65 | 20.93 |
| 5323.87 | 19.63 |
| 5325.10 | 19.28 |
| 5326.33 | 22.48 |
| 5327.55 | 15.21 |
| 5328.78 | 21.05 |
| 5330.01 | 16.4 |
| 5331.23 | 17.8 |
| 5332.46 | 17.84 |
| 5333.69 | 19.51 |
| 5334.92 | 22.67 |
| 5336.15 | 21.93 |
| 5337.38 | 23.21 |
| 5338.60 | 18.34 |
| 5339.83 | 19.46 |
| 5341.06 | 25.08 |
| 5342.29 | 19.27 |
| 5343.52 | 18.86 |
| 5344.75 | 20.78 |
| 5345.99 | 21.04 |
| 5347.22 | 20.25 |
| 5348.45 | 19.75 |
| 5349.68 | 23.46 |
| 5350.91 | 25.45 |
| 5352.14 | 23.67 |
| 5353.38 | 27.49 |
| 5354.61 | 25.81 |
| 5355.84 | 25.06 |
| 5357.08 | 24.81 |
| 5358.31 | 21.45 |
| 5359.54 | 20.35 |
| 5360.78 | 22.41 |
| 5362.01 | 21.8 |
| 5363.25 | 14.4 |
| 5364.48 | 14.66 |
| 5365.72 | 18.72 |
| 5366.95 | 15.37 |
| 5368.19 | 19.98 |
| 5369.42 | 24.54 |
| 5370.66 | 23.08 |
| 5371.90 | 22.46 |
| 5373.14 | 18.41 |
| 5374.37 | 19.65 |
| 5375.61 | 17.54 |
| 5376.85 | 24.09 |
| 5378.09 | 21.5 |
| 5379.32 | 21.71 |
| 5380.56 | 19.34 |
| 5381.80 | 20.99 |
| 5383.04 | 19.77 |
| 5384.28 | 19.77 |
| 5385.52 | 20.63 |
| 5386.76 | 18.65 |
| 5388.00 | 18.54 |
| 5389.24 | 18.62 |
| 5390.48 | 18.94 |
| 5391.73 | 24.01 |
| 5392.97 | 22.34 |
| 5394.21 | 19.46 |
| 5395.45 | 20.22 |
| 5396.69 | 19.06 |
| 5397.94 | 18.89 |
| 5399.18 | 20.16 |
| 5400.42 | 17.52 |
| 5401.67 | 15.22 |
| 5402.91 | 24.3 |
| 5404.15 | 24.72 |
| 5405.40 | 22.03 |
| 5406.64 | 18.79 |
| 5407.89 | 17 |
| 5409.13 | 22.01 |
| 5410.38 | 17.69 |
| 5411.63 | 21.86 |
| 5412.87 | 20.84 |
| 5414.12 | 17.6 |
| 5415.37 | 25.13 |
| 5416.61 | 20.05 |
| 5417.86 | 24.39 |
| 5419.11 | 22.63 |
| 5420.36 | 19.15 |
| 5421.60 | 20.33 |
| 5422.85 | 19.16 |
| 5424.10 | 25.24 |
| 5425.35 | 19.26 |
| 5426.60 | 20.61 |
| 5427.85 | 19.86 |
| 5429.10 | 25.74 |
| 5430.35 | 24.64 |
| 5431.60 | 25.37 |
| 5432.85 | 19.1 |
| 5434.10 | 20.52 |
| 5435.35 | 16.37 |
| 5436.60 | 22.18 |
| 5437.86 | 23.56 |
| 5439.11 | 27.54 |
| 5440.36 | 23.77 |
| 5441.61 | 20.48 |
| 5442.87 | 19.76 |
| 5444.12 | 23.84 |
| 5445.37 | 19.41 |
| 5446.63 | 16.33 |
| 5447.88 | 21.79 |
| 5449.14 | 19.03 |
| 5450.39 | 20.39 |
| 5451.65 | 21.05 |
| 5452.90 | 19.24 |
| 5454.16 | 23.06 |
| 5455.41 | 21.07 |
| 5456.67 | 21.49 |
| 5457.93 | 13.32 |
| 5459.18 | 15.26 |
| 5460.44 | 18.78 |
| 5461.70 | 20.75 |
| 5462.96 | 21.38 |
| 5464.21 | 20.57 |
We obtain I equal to 2.4 AA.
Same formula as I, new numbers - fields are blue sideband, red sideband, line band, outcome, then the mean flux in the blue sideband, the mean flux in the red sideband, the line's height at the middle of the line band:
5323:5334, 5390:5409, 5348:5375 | -2.81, 18.8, 20.2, 19.5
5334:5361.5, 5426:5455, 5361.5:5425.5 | 4.75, 22.3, 21.5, 21.9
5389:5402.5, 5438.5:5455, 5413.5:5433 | -1.30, 19.6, 21.2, 20.5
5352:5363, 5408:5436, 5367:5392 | 2.38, 23.3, 21.2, 22.6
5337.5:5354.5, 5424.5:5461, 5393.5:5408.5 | 1.05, 21.9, 20.8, 21.3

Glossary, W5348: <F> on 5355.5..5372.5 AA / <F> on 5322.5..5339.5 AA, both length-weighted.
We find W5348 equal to 1.0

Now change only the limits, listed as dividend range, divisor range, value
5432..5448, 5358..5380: 1.05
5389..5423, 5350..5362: 0.86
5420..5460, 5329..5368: 1.00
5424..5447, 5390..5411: 1.08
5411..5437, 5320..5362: 1.01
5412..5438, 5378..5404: 1.07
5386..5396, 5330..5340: 1.01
